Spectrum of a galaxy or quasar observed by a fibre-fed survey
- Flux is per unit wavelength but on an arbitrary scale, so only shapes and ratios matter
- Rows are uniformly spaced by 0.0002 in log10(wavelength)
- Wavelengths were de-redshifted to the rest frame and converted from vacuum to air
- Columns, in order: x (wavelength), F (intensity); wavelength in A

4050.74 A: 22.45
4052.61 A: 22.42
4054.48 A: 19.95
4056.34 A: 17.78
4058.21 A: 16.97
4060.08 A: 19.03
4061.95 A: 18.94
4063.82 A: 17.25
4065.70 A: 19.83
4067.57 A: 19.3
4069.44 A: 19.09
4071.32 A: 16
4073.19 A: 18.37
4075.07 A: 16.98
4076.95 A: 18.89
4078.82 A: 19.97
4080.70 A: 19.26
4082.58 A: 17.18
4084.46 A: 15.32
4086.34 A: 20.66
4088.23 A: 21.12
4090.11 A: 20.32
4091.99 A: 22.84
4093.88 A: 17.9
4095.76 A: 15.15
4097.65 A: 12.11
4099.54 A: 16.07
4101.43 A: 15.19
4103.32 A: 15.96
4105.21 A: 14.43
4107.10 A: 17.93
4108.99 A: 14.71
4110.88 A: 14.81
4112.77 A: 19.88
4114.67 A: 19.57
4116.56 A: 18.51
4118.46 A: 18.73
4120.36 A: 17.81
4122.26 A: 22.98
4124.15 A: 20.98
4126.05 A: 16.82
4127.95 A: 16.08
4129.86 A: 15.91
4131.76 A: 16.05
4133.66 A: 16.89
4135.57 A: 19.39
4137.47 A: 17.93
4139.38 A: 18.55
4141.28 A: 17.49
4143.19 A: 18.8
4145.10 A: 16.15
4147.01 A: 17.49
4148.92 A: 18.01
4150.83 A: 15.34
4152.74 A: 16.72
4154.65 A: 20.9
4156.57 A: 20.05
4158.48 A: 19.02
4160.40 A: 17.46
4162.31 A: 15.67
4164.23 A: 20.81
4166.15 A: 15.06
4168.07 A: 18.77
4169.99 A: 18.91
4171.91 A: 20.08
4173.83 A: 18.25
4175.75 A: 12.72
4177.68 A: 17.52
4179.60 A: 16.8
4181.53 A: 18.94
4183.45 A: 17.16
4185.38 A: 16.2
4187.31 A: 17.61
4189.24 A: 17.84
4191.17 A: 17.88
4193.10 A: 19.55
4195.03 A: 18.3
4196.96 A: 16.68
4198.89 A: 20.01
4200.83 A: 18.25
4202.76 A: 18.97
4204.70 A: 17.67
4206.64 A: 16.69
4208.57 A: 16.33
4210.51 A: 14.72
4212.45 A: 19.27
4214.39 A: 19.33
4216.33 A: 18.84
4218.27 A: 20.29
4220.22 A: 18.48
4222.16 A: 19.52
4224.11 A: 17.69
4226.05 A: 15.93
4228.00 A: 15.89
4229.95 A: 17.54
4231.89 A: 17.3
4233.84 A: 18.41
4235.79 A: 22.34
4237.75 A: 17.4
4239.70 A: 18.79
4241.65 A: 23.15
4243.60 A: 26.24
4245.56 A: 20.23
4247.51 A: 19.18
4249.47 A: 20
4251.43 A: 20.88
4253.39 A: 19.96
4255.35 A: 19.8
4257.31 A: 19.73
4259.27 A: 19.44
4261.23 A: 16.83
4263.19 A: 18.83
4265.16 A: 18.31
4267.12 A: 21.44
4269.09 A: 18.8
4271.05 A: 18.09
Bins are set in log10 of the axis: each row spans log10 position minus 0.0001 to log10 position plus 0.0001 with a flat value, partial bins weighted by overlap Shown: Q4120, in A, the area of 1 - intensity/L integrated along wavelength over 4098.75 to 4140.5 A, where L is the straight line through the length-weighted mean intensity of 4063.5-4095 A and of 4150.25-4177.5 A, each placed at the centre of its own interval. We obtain 1.9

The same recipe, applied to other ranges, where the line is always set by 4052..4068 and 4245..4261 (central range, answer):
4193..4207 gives 0.9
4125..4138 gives 1.5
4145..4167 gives 1.8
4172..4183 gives 1.3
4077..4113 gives 3.2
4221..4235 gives 1.5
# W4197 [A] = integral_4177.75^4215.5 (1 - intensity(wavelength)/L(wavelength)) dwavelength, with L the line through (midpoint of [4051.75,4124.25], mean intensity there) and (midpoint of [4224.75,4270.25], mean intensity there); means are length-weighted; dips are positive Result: 2.40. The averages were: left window 18.2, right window 19.4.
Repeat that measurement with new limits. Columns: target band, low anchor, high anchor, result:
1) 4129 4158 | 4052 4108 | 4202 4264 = 1.1 A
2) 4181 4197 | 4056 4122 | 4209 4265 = 0.7 A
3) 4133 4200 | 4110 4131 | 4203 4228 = 0.9 A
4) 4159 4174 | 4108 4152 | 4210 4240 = -0.2 A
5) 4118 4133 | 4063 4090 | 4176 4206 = 0.1 A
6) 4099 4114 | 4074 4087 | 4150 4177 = 1.6 A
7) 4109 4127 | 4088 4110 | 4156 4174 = -1.5 A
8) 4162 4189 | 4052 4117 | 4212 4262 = 1.8 A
